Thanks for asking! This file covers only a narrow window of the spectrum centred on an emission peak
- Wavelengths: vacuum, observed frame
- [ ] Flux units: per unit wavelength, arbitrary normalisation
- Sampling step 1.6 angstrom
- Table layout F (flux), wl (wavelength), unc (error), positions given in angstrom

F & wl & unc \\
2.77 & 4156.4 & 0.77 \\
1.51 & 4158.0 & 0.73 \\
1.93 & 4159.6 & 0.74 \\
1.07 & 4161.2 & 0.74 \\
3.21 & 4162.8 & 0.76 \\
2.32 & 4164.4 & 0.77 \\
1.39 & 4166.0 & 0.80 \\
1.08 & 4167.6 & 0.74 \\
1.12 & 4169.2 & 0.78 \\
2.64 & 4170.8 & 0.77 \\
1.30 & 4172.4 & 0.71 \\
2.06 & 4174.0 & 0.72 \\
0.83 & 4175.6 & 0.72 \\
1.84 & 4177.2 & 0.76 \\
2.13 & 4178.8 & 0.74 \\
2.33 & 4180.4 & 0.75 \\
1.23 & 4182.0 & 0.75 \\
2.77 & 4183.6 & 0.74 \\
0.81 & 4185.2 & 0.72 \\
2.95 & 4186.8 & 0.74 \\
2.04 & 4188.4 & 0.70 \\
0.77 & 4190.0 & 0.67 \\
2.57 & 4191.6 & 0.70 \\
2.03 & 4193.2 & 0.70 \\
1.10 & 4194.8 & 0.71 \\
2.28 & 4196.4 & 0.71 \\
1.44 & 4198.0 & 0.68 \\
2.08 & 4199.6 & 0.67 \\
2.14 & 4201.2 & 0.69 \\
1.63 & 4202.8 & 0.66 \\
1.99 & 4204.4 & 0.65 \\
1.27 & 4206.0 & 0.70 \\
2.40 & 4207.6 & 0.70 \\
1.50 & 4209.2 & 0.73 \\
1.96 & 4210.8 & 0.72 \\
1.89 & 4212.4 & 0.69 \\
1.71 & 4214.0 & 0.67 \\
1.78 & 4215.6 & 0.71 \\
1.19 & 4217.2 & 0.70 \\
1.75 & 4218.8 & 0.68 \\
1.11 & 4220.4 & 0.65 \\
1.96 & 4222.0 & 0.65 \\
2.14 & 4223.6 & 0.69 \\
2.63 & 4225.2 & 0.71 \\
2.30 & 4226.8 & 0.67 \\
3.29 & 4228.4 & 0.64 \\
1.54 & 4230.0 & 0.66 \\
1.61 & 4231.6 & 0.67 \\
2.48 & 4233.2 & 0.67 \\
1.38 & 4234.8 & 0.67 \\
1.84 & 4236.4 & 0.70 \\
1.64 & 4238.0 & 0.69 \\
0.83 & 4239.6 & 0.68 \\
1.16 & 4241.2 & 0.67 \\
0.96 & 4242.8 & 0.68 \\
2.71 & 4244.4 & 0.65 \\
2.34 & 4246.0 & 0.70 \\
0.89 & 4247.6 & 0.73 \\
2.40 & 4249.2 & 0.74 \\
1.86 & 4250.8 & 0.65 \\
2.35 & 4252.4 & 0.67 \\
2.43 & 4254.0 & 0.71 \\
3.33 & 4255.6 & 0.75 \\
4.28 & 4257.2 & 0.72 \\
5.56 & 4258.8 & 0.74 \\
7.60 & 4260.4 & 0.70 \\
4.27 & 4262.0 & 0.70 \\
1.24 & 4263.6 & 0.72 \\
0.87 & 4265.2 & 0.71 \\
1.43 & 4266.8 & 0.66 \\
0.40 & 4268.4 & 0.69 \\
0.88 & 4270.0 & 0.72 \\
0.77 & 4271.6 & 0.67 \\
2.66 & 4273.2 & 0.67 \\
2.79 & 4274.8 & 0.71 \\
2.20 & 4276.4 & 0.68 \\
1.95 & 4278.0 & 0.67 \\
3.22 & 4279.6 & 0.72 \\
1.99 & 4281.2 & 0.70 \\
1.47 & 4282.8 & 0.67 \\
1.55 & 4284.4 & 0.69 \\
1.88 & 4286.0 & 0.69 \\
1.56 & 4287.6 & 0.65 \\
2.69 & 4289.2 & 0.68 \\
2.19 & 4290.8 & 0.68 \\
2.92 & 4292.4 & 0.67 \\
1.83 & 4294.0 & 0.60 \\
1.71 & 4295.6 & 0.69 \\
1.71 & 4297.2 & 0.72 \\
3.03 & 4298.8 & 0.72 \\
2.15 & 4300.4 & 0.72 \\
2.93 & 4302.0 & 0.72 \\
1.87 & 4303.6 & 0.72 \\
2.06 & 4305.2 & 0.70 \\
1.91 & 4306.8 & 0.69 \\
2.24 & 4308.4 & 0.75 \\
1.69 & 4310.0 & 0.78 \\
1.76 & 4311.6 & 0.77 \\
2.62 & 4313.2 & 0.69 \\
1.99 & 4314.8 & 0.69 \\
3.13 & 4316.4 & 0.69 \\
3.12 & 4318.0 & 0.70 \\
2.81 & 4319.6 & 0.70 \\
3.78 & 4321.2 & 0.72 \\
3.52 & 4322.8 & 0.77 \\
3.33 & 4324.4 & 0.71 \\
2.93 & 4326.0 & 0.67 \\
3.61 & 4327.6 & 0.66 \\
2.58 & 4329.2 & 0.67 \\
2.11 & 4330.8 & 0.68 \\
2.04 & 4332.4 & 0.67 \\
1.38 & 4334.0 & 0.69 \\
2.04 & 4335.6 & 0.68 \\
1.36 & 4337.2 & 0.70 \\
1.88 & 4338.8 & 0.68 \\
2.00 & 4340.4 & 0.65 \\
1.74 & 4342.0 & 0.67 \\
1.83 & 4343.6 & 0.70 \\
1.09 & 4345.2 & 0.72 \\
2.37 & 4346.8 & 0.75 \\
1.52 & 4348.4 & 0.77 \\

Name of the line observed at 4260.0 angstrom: [O II]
